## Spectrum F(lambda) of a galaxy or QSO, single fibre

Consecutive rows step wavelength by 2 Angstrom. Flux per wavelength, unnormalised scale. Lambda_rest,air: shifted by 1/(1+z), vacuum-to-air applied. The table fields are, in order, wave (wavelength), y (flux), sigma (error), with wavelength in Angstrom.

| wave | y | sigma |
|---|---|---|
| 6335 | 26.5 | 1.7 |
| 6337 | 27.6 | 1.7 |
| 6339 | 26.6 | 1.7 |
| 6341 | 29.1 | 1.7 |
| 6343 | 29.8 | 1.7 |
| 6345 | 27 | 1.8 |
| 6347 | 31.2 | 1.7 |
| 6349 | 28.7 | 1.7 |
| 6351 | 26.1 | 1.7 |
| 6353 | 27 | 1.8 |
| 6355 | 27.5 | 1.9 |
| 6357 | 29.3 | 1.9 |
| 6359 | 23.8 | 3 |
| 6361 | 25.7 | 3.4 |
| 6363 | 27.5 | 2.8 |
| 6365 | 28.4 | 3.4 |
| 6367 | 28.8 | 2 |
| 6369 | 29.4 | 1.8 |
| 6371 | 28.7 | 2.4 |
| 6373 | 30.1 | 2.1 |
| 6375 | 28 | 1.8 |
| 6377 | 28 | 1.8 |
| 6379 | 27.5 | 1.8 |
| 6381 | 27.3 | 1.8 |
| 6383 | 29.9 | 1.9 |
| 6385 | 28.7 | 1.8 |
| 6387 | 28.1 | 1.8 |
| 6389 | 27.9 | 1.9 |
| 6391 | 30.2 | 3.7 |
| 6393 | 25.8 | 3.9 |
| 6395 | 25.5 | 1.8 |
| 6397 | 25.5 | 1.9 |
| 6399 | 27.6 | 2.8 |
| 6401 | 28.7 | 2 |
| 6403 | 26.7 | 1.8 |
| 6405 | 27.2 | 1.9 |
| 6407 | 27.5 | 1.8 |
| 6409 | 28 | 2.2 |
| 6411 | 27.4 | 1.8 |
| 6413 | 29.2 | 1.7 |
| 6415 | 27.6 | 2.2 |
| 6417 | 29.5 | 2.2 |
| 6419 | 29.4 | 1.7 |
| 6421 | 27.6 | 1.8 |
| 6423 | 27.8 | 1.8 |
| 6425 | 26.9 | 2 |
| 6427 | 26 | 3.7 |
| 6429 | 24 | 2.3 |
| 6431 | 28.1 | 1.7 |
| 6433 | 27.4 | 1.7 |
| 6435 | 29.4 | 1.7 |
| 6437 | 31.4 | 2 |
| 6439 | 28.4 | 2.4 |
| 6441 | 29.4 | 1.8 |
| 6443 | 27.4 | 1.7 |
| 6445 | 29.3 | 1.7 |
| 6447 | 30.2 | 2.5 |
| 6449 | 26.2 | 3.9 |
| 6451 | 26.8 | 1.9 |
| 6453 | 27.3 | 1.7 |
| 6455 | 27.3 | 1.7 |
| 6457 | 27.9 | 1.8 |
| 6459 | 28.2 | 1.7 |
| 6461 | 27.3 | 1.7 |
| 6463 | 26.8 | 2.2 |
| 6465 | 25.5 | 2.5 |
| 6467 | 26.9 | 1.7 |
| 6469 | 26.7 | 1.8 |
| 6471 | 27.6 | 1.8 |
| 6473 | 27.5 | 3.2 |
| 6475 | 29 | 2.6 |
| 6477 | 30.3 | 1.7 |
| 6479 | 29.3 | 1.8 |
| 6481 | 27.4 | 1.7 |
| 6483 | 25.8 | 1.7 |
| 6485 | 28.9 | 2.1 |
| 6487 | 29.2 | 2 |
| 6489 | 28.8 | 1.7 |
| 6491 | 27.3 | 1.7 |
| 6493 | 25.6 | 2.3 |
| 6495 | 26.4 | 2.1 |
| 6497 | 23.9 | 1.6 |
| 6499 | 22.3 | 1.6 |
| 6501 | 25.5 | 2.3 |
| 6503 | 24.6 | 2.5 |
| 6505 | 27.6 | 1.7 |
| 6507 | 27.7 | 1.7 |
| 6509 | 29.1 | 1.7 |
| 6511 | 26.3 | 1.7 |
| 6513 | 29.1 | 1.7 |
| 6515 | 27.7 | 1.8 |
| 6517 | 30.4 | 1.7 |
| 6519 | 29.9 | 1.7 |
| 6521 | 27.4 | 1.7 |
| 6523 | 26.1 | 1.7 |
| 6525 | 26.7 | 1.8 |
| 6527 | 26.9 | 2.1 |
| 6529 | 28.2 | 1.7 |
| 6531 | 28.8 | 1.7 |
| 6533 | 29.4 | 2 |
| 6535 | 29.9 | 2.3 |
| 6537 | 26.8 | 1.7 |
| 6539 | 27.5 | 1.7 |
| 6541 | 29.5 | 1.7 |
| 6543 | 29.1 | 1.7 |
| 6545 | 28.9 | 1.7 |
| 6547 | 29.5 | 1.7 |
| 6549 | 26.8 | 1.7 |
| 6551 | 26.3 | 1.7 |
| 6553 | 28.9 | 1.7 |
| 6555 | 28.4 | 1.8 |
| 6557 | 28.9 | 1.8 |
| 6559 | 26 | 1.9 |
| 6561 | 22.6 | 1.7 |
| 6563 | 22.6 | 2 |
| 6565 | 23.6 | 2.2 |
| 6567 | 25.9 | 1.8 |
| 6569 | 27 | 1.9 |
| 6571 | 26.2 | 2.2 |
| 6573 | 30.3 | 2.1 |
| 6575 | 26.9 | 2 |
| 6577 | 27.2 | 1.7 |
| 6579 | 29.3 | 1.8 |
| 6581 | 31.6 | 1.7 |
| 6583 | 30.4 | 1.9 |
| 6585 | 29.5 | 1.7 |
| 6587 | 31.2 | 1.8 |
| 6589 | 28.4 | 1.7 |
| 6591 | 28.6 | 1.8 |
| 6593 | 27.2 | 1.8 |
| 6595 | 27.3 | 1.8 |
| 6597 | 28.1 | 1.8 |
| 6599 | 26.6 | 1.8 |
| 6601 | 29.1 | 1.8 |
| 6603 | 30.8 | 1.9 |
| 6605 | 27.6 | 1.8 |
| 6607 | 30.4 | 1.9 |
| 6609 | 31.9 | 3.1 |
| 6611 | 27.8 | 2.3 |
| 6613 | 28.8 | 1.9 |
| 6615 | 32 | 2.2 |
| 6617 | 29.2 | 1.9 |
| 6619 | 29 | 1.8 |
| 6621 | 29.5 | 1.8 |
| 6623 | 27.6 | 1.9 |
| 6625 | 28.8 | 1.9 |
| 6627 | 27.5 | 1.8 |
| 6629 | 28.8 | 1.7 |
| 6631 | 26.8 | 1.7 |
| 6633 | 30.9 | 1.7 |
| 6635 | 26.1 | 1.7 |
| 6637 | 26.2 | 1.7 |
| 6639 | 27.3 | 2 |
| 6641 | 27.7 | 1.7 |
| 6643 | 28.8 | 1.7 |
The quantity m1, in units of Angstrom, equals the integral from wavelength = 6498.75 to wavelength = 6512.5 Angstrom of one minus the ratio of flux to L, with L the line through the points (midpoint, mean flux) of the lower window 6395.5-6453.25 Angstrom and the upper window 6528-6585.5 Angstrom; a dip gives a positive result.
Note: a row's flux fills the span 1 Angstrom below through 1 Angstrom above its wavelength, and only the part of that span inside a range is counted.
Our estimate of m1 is 0.7 Angstrom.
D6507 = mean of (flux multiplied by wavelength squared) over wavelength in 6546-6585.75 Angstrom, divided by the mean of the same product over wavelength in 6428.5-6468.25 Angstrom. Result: 1.02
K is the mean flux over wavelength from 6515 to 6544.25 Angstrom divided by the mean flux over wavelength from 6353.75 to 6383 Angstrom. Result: 1.0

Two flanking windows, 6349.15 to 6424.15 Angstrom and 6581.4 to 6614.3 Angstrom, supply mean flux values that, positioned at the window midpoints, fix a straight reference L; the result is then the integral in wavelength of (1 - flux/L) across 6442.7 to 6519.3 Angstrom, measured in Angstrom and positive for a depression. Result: 2.5 Angstrom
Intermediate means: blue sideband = 27.8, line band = 27.4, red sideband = 29.1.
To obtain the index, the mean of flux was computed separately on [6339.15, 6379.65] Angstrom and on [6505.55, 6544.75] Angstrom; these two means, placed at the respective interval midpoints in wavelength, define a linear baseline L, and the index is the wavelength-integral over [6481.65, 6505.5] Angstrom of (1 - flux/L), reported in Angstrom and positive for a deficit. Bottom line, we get 1.60 Angstrom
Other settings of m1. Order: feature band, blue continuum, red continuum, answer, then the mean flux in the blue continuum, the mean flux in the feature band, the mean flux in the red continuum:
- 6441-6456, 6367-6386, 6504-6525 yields 0.2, 28.6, 27.9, 28.1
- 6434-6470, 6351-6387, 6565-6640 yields 0.3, 27.9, 27.9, 28.5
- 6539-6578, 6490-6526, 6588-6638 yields 0.8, 26.9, 27.1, 28.6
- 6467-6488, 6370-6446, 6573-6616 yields 0.2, 28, 28.1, 29.1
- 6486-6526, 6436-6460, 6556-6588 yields 1.2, 28.3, 27.1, 27.4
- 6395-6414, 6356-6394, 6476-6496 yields 0.4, 28.1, 27.4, 27.9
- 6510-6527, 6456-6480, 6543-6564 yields -0.4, 27.8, 27.9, 27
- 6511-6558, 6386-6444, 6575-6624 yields 0.6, 27.8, 28.3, 29.1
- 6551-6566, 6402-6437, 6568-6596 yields 1.4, 27.7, 25.9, 28.7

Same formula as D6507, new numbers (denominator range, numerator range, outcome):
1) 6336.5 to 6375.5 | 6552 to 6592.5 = 1.06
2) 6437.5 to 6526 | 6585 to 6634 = 1.09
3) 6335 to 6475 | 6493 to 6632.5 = 1.05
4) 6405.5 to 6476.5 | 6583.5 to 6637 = 1.09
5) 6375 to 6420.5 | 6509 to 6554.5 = 1.05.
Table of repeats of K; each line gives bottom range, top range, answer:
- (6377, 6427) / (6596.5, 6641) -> 1.03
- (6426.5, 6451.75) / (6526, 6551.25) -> 1.01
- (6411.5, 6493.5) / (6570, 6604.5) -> 1.03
